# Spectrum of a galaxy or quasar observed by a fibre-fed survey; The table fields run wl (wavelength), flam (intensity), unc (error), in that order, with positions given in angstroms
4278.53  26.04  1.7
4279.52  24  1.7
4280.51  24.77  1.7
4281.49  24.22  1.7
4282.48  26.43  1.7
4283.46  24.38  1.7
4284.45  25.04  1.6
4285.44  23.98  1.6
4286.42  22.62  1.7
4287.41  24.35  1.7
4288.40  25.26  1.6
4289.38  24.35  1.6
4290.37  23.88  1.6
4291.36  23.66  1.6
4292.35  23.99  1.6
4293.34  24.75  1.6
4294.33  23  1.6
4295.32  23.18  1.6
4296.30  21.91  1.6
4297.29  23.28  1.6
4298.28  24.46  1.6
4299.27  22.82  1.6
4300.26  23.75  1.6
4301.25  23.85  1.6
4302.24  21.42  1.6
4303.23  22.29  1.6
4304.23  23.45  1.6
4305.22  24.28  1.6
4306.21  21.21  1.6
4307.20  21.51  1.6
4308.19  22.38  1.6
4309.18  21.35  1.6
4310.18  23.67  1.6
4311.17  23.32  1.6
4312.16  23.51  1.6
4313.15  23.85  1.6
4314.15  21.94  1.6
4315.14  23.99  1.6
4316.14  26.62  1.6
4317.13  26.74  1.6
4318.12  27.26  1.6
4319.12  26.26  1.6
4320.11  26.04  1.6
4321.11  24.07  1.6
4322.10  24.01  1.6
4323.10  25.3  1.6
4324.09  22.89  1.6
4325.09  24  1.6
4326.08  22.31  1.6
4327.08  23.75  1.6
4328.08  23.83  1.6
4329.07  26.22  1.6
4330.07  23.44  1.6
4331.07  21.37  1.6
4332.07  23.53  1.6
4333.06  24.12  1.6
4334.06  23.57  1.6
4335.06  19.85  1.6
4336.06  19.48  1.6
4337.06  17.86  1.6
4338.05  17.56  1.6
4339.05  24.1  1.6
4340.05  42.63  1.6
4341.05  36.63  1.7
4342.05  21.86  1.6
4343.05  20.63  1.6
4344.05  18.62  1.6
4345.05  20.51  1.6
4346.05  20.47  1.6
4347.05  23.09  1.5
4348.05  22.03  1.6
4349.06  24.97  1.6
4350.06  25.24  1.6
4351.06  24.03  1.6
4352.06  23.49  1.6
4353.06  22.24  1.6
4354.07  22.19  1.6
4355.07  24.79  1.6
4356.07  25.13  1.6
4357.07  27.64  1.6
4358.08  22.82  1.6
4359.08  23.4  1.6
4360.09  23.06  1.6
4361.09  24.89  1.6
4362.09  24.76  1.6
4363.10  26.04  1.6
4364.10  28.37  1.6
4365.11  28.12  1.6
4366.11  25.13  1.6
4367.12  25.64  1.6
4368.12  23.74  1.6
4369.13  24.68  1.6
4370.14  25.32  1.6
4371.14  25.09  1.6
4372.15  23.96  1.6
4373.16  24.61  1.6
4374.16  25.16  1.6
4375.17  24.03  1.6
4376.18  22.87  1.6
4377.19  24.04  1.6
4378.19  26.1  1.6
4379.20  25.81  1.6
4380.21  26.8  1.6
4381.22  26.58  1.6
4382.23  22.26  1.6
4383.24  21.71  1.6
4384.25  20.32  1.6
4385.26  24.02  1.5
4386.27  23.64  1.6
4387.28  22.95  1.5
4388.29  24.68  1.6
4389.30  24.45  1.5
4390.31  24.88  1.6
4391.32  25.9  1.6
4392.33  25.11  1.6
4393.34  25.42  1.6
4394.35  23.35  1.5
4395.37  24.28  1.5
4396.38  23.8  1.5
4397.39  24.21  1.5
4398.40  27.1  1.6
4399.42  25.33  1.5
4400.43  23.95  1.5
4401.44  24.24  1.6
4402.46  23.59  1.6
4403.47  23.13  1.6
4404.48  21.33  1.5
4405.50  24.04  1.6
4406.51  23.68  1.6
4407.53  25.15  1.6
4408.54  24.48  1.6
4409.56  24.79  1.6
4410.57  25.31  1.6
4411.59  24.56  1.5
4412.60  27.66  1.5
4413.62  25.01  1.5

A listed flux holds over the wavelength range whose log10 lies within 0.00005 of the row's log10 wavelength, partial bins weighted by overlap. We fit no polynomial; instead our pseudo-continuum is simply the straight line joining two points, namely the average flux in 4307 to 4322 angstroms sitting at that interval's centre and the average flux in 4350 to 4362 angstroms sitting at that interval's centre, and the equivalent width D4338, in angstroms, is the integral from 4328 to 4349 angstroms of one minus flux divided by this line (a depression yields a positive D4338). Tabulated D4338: 0.6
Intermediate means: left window 24.2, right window 24.1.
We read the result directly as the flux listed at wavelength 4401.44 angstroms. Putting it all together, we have 24.24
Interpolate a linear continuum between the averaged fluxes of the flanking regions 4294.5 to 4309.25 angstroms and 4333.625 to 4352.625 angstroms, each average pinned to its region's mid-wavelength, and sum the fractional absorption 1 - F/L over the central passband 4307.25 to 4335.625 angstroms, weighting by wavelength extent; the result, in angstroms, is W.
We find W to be -0.9 angstroms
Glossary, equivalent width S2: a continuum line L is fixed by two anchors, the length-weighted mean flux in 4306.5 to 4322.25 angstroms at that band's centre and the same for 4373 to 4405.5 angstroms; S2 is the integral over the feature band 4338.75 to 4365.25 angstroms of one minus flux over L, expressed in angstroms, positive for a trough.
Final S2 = -0.7 angstroms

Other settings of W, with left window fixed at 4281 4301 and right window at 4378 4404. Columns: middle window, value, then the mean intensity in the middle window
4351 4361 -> 0.12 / 23.9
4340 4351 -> -0.10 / 24.4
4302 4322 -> 0.21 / 23.8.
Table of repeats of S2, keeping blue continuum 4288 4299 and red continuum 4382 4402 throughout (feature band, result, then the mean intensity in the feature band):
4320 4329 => -0.1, 24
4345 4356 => 0.4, 23.2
